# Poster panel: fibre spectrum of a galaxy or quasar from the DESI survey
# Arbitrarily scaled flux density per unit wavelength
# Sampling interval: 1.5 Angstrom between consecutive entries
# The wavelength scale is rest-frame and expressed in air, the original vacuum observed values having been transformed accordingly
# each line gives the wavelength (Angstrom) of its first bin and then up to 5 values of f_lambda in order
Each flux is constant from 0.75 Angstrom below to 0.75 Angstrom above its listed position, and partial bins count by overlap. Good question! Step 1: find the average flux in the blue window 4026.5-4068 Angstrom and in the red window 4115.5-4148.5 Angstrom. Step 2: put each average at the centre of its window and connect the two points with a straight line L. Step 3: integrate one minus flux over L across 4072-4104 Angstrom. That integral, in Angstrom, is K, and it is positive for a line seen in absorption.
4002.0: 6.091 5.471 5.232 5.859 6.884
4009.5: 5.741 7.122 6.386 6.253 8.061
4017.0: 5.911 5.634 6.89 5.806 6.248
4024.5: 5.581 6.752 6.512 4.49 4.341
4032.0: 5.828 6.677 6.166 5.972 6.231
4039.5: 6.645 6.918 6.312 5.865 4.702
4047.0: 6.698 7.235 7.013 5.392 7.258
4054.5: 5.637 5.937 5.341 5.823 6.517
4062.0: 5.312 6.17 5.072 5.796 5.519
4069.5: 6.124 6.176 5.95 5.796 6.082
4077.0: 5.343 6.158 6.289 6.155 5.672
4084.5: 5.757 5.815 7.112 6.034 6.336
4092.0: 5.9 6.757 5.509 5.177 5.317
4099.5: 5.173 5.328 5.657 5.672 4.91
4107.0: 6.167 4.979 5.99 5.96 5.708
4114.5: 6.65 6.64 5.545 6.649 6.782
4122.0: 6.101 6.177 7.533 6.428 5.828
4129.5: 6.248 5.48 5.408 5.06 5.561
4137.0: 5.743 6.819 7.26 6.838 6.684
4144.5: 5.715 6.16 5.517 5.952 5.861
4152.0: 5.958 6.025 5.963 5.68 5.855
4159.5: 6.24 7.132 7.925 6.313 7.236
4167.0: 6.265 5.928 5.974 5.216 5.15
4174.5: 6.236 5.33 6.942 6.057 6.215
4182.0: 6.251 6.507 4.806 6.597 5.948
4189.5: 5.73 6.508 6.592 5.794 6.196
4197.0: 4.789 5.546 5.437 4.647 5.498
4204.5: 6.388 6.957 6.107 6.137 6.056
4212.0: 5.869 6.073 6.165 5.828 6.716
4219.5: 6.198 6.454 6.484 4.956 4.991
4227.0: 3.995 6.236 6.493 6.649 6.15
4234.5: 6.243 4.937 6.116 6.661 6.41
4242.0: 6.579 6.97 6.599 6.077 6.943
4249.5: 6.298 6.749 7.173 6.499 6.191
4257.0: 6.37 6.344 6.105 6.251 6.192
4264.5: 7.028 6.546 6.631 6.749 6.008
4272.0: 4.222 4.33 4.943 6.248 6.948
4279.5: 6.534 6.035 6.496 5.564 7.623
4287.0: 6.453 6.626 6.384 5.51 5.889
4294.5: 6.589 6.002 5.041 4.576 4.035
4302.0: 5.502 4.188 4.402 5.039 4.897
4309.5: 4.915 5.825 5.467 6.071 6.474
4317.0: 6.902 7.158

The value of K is 1.14 Angstrom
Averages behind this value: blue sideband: 5.99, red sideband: 6.18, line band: 5.87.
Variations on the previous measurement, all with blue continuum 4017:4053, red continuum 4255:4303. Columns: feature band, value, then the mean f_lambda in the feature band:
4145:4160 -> 0.34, 5.91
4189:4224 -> 0.21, 5.99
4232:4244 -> -0.49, 6.25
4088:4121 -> 1.15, 5.86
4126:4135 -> 0.51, 5.72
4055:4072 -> 0.81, 5.8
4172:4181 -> 0.11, 5.96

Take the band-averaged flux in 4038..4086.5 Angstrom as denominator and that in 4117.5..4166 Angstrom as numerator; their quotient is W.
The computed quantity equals 1.04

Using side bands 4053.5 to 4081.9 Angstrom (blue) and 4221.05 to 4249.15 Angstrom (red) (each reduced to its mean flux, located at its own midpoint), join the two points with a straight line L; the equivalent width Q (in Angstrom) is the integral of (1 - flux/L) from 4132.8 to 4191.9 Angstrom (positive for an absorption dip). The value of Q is -1.33 Angstrom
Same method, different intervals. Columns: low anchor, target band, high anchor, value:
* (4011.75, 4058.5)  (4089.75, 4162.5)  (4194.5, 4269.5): 1.5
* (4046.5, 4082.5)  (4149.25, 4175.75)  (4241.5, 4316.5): -0.6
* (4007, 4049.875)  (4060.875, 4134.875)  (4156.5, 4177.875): 3.8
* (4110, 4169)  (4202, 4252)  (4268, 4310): -2.3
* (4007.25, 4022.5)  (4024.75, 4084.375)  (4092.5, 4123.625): 2.0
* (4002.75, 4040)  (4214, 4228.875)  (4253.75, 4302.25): 0.6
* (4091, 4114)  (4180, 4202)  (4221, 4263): 0.5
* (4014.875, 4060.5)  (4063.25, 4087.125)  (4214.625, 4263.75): 1.0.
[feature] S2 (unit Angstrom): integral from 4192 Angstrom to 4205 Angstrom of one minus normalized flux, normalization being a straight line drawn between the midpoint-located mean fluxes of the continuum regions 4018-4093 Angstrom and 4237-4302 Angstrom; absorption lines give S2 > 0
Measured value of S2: 1.06 Angstrom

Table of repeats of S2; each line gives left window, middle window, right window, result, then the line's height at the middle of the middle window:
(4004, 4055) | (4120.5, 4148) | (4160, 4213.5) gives -0.27 Angstrom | 6.11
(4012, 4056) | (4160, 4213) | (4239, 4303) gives 0.81 Angstrom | 6.16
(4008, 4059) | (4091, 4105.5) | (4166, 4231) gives 1.17 Angstrom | 6.07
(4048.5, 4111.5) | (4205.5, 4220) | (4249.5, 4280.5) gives -0.21 Angstrom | 6.11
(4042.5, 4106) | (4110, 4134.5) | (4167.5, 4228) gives -1.03 Angstrom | 5.89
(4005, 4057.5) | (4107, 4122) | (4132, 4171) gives 0.21 Angstrom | 6.19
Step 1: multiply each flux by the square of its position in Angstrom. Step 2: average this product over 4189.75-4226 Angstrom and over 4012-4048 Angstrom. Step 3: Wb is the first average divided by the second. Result 1.06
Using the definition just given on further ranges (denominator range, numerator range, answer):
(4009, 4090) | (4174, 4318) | 1.08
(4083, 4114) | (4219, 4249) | 1.13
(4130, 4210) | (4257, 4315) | 1.01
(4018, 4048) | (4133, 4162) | 1.07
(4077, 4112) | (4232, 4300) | 1.16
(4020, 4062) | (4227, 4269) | 1.16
